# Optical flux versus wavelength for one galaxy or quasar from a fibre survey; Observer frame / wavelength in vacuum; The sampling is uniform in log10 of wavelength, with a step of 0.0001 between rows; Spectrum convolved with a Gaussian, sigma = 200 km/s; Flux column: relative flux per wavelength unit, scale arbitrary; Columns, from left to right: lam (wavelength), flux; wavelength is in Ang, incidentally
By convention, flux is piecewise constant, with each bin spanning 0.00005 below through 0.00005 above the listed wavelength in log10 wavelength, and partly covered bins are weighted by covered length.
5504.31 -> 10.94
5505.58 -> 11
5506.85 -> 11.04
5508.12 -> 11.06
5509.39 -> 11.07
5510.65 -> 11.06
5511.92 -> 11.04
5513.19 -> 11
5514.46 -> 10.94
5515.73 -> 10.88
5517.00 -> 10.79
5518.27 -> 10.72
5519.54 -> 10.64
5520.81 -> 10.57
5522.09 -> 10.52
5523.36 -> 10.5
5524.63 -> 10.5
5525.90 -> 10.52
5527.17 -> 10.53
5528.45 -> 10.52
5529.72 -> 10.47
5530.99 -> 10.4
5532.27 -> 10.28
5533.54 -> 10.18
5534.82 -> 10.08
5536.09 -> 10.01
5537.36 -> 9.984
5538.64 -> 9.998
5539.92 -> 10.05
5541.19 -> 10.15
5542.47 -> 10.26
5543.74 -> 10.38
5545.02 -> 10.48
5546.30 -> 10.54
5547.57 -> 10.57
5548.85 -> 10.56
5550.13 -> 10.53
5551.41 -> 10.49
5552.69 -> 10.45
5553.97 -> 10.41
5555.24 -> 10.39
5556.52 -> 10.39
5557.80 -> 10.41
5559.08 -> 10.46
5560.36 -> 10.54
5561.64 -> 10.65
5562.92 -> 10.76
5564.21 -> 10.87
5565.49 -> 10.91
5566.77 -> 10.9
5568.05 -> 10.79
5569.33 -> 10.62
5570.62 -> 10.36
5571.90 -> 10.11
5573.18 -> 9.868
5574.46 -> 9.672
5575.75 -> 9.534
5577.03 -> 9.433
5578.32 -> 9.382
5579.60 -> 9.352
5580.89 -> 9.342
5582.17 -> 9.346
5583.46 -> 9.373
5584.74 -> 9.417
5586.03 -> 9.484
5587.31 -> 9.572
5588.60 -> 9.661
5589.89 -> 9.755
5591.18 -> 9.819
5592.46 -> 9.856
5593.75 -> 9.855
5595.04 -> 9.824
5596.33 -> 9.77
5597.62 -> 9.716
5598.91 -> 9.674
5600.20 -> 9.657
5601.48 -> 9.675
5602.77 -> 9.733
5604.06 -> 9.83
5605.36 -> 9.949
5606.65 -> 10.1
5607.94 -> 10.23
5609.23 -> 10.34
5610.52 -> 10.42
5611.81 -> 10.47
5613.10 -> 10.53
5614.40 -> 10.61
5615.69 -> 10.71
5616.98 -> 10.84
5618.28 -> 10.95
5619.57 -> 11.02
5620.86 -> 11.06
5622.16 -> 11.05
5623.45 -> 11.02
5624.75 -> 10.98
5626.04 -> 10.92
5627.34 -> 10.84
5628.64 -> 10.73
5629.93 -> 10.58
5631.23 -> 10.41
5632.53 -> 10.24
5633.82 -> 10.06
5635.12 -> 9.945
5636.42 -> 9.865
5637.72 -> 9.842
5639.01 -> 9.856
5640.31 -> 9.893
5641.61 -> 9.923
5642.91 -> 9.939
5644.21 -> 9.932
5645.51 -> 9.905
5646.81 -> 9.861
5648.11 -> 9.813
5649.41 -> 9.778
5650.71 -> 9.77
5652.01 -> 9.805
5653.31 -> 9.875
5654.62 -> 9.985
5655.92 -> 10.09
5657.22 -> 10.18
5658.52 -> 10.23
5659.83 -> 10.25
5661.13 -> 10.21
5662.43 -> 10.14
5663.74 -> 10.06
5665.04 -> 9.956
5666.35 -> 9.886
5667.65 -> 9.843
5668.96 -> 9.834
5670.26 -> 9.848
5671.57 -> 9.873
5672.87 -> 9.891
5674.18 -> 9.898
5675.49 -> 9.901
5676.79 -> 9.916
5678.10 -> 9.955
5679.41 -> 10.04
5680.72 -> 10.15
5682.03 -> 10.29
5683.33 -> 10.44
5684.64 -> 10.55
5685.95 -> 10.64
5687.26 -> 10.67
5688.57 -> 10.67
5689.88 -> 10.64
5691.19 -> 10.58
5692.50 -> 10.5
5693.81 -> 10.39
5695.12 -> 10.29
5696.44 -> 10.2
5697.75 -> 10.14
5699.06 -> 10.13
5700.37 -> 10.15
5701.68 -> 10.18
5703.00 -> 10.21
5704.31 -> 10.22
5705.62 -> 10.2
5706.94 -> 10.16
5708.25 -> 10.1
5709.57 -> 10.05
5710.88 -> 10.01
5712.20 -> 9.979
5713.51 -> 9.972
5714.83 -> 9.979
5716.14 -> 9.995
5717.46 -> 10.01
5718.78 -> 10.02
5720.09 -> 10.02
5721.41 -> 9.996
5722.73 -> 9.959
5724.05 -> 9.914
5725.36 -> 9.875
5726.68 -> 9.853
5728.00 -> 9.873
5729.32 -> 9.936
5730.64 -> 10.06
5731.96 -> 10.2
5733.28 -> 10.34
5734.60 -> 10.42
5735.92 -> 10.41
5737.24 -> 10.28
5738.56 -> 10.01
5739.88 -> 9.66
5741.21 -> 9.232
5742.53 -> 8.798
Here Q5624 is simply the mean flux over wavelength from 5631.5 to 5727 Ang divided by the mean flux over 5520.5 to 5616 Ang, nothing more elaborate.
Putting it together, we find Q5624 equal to 0.99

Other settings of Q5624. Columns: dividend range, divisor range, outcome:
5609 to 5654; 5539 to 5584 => 1.01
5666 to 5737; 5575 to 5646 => 1.01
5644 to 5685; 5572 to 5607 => 1.04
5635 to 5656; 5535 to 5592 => 0.97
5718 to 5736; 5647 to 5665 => 1.00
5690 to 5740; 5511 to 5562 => 0.97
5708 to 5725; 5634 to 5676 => 1.01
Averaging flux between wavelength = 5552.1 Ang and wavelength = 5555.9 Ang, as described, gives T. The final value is 10.4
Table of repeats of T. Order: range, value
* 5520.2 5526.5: 10.5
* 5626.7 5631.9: 10.6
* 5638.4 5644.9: 9.9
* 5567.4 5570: 10.7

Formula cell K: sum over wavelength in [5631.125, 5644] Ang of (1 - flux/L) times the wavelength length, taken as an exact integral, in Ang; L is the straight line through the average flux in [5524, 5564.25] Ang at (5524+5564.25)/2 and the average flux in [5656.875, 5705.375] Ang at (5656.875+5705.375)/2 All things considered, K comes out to 0.35 Ang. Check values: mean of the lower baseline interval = 10.4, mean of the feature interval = 9.98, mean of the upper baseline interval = 10.2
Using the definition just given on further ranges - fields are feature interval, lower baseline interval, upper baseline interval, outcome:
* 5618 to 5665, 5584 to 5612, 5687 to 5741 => -1.3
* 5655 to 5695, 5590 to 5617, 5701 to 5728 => -0.6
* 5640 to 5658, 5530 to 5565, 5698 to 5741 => 0.5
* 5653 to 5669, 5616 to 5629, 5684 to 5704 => 0.9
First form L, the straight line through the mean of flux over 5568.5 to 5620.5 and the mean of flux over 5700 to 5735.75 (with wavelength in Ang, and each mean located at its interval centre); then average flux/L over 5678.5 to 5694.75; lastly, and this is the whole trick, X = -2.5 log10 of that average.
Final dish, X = -0.04 mag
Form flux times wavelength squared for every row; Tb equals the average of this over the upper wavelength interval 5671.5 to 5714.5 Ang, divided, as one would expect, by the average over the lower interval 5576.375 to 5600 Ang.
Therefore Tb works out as 1.1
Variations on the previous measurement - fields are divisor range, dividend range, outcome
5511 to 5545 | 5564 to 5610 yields 0.96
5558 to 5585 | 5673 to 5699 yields 1.06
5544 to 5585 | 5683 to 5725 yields 1.05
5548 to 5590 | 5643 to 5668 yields 1.02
